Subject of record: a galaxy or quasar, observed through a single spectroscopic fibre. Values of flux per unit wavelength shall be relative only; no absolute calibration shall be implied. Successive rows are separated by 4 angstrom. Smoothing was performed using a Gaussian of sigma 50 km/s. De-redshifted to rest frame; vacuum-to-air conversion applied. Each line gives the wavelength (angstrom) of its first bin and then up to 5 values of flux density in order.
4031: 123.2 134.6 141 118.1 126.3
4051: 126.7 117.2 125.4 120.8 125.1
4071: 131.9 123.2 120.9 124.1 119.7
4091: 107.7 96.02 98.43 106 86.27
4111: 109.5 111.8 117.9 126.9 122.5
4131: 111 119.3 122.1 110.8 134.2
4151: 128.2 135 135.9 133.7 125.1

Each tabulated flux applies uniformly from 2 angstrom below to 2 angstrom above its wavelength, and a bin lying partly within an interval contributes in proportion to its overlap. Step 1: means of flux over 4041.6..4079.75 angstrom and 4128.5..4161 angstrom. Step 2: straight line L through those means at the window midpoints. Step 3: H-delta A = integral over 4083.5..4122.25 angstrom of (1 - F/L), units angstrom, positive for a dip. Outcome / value 5.3 angstrom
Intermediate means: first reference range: 124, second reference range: 125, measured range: 107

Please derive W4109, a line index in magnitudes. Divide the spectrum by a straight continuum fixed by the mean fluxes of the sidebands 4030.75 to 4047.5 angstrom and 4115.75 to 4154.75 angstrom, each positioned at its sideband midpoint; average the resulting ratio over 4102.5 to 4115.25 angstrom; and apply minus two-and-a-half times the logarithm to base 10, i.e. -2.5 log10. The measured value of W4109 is 0.21 mag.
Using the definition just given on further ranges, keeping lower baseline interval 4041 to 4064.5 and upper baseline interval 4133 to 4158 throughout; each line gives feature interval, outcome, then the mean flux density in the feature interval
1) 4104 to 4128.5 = 0.115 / 112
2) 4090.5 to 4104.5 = 0.218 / 101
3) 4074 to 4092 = 0.035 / 120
